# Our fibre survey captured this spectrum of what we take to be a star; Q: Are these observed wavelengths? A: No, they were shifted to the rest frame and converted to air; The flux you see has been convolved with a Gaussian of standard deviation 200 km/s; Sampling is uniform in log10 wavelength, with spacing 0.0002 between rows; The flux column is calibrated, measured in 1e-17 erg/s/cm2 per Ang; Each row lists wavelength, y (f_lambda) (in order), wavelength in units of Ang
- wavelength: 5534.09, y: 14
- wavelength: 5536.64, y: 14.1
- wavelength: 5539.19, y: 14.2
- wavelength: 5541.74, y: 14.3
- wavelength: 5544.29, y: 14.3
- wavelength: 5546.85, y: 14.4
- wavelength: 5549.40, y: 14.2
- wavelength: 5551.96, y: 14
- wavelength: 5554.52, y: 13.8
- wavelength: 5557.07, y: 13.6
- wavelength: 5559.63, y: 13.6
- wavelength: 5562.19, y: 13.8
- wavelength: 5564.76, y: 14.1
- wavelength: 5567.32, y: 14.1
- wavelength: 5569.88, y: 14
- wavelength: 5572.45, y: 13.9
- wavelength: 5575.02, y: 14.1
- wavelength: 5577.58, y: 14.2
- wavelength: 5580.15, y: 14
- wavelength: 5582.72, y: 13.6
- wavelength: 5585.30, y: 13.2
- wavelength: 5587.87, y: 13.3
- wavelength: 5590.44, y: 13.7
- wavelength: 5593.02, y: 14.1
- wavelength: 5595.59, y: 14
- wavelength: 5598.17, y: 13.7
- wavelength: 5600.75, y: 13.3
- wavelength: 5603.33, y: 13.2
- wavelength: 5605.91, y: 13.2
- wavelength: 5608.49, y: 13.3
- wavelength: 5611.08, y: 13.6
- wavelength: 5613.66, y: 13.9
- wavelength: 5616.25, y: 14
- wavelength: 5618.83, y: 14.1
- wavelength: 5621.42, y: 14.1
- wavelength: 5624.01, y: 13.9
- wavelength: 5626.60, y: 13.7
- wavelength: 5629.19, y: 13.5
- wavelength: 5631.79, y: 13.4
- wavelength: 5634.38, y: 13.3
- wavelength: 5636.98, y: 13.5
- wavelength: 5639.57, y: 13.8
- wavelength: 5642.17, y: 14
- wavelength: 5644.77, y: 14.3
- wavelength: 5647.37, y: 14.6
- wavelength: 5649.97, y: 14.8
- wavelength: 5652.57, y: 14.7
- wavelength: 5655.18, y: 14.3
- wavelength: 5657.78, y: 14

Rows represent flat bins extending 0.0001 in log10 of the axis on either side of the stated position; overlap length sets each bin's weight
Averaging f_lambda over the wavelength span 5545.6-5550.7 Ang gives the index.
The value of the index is 14.3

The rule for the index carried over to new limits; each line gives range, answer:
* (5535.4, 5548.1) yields 14.3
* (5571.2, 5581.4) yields 14.1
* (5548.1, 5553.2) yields 14.1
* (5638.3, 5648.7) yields 14.2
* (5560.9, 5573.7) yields 14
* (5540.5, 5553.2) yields 14.2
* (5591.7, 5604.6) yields 13.7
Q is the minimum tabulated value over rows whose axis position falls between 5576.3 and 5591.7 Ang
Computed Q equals 13.2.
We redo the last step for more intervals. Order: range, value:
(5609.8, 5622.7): 13.6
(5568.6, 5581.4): 13.9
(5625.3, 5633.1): 13.4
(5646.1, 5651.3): 14.6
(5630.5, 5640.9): 13.3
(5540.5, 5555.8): 13.8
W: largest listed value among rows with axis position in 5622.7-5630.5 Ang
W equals 13.9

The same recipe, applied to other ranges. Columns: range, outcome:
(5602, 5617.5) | 14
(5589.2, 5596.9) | 14.1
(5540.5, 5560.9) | 14.4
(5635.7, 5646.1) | 14.3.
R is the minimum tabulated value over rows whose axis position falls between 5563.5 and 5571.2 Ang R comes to 14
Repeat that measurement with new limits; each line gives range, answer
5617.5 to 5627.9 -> 13.7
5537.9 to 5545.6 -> 14.2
